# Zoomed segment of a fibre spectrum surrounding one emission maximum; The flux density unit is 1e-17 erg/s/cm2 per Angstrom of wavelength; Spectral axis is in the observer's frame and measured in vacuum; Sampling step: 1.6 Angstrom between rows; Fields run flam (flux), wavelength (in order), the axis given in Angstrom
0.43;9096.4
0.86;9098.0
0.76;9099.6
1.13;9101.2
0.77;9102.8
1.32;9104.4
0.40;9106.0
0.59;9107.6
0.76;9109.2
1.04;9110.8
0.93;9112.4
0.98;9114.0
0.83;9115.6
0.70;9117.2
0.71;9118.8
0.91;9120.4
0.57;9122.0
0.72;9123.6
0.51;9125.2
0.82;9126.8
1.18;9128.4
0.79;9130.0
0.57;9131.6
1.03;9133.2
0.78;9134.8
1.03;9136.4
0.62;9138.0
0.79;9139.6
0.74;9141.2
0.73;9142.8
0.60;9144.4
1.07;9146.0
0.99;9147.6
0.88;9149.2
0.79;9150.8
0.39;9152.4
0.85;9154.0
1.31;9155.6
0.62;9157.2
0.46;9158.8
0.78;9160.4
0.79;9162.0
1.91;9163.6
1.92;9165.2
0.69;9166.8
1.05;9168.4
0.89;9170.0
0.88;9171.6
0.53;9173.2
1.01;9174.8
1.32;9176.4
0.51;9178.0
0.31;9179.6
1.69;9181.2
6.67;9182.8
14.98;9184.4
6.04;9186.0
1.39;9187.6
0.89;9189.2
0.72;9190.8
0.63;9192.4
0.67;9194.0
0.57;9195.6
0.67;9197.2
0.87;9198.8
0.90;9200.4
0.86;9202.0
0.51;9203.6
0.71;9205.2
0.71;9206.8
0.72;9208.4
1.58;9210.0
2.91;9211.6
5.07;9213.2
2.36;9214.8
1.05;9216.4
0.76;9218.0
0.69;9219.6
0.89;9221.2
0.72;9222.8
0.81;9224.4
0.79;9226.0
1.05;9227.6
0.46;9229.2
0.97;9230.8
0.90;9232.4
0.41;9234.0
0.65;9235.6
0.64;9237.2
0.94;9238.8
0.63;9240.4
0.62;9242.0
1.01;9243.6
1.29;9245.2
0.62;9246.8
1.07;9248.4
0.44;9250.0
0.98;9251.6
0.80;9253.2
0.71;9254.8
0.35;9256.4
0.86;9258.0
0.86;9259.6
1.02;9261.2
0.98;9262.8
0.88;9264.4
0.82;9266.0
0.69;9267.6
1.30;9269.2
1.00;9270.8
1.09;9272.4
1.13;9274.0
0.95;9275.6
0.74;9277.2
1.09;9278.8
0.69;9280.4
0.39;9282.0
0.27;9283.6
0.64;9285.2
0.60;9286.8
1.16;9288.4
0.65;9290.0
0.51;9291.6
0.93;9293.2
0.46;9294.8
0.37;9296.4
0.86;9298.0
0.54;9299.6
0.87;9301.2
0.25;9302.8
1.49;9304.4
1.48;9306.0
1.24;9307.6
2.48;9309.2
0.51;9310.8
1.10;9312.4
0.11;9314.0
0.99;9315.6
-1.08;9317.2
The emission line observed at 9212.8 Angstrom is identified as [N II] 6583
